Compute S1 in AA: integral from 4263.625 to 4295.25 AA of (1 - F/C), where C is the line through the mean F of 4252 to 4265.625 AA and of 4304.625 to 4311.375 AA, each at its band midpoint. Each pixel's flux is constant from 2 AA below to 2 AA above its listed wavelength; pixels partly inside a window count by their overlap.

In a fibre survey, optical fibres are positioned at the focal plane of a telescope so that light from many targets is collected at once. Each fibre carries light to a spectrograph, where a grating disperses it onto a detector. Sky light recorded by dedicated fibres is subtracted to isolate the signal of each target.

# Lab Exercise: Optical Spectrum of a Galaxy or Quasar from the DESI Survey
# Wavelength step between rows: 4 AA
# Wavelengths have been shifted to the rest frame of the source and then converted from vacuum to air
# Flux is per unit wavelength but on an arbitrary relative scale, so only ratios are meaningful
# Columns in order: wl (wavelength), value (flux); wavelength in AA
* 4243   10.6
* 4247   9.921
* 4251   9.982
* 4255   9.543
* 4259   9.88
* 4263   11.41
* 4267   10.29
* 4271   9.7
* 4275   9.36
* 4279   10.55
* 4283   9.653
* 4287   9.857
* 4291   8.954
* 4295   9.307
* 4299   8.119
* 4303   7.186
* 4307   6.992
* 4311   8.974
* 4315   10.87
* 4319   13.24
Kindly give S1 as -2.2 AA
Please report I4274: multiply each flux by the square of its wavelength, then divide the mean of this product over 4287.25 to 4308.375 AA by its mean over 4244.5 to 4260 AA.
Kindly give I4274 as 0.9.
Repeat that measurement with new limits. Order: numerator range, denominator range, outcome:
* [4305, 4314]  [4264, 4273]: 0.83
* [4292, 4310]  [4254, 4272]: 0.80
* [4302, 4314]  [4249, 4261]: 0.84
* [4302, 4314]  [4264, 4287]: 0.82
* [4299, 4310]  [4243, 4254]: 0.76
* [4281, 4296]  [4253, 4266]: 0.93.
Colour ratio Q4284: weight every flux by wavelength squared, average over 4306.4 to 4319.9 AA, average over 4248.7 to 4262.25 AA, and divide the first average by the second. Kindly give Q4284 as 1.04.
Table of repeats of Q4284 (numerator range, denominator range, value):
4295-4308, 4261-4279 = 0.77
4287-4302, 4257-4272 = 0.86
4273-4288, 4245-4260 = 1.02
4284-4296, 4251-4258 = 0.98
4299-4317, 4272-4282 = 0.87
